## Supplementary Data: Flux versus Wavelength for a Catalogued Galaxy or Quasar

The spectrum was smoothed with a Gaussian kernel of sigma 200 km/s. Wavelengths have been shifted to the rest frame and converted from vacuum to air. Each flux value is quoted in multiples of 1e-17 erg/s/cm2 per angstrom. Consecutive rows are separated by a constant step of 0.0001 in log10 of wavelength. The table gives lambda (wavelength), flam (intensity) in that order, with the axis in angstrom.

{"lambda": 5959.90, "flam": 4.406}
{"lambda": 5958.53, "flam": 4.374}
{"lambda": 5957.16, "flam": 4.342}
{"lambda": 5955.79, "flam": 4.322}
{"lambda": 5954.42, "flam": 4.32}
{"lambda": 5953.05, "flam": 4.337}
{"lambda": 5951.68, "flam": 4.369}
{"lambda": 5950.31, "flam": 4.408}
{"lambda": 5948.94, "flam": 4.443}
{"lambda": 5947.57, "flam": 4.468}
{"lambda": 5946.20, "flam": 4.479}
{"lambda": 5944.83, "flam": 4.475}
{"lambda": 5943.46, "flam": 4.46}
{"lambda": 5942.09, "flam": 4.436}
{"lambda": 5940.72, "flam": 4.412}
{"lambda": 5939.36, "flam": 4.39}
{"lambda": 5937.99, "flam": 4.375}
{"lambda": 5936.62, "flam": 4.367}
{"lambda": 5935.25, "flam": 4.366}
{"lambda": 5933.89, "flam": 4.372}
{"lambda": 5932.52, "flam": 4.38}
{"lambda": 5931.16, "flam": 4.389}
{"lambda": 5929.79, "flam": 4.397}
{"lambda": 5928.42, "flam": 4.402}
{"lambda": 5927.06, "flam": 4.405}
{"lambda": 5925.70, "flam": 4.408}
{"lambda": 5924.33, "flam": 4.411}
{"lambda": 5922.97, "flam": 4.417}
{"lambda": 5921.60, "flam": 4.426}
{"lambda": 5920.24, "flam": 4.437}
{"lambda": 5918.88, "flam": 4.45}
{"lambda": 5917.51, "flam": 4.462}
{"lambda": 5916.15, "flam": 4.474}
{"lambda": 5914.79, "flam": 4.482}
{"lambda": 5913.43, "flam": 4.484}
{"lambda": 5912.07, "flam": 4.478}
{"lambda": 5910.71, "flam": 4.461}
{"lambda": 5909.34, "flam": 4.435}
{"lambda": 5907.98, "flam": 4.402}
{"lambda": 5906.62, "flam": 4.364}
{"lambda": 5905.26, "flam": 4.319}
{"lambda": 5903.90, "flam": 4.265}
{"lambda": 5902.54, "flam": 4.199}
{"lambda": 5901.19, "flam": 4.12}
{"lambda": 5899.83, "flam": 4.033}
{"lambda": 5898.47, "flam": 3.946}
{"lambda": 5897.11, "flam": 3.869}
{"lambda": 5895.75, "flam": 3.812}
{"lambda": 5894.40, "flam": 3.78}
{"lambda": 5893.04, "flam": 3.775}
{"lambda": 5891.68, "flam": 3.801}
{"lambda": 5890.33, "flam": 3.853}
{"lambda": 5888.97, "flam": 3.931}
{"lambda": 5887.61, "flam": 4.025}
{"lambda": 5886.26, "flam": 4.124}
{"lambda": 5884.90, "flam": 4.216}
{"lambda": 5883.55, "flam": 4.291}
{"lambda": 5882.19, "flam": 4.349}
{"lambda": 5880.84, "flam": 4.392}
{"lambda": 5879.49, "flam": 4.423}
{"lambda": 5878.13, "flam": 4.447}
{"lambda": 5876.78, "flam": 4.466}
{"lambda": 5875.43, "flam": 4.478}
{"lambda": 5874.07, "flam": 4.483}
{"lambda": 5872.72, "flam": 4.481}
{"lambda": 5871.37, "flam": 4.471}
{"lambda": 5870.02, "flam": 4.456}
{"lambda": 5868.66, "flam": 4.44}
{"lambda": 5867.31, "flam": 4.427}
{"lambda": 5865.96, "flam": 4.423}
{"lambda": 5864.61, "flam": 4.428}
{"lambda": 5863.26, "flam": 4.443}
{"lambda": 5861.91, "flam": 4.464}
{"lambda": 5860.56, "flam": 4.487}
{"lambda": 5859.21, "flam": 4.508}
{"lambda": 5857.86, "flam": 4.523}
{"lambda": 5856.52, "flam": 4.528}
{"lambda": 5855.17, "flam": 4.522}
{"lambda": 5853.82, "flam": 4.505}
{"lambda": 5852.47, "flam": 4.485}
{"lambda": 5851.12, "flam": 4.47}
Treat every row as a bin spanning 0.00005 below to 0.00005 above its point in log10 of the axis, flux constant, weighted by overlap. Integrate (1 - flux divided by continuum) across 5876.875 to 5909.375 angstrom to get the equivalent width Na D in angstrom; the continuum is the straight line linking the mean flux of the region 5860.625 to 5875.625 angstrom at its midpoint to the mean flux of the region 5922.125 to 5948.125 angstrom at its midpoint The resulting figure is 2.2 angstrom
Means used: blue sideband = 4.45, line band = 4.13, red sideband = 4.41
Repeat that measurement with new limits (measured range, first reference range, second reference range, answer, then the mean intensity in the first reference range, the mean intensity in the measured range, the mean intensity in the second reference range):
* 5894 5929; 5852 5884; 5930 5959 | 0.9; 4.46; 4.3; 4.4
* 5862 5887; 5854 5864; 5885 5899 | -1.1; 4.5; 4.4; 3.9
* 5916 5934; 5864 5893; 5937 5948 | -0.1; 4.29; 4.42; 4.43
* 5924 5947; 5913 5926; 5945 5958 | 0.1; 4.44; 4.41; 4.39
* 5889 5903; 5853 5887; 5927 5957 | 1.6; 4.43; 3.92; 4.4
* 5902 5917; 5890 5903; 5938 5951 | -1.3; 3.92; 4.4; 4.44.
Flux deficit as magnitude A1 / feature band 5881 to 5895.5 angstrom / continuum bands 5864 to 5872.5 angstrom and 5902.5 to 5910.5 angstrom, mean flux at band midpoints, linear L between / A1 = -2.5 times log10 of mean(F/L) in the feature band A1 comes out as 0.10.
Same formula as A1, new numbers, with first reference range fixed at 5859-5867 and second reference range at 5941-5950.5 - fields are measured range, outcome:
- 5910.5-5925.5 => 0.00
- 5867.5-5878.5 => 0.00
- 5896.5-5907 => 0.08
